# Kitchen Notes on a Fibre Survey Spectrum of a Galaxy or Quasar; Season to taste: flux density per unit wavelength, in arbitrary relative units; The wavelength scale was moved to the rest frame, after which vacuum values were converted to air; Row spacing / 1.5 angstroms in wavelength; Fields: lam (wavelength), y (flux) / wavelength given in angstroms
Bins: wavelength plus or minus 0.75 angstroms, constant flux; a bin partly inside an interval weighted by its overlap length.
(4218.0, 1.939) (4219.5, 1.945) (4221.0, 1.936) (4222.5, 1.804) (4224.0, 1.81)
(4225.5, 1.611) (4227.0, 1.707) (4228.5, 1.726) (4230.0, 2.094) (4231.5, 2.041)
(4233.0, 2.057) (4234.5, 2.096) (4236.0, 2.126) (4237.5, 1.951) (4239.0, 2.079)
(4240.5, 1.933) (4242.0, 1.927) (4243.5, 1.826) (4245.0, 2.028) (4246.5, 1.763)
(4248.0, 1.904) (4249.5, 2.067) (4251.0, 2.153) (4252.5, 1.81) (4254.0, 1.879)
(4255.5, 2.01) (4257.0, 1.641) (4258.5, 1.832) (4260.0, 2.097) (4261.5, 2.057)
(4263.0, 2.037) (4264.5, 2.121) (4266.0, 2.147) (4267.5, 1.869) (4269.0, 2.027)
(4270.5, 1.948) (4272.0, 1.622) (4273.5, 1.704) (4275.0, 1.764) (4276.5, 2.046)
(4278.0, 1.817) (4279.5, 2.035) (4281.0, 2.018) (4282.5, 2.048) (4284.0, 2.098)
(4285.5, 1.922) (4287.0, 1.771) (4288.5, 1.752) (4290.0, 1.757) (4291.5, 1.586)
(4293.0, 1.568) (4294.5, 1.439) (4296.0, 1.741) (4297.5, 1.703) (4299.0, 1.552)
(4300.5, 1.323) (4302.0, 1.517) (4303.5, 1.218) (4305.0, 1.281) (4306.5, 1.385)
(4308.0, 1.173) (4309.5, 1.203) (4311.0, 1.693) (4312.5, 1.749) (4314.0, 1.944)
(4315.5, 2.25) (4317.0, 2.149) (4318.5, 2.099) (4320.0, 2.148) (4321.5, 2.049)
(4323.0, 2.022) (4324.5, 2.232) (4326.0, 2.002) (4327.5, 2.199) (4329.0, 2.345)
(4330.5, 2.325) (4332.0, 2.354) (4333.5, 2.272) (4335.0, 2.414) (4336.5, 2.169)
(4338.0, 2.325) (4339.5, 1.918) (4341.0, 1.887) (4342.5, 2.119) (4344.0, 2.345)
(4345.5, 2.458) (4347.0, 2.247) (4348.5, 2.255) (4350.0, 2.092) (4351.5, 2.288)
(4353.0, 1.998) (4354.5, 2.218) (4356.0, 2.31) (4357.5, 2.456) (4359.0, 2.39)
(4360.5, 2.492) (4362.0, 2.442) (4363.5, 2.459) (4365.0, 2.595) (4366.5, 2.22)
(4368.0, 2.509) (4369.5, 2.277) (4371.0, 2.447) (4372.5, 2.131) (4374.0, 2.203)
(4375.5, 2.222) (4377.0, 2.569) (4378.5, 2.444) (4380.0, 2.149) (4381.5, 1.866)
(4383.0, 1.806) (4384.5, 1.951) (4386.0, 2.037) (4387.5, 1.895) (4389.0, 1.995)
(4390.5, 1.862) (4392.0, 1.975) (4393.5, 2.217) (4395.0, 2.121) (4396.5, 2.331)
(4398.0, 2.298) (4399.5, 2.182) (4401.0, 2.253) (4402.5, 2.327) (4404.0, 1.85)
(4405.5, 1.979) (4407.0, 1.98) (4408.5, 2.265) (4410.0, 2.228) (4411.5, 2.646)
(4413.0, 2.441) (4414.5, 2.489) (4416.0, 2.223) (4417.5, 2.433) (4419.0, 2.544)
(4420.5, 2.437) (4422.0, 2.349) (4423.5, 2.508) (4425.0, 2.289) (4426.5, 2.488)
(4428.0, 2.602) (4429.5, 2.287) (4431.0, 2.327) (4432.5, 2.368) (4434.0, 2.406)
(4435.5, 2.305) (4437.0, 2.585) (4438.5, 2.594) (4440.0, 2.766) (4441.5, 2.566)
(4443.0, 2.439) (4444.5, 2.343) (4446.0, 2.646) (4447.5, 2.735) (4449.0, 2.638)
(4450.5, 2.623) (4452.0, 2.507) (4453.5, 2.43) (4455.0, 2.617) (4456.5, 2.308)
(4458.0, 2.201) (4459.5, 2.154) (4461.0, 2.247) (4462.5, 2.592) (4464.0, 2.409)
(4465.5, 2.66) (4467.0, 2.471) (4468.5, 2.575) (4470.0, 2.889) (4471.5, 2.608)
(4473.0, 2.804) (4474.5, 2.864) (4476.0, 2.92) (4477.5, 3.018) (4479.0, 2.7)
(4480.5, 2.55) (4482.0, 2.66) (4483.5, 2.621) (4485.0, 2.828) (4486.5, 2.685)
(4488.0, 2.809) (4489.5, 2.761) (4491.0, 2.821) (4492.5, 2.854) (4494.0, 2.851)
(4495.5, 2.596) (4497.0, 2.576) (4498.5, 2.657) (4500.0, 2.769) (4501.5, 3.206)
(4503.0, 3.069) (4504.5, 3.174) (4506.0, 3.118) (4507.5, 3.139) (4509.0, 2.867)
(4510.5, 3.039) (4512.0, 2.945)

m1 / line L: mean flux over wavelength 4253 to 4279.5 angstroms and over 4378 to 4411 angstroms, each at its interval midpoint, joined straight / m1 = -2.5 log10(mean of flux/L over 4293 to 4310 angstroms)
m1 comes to 0.35 mag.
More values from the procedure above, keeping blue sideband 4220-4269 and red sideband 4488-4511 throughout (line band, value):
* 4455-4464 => 0.176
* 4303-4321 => 0.278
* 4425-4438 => 0.097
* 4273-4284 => 0.073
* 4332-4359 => 0.043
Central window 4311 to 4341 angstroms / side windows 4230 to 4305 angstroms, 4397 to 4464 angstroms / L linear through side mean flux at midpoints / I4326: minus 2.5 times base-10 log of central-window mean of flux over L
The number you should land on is -0.04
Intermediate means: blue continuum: 1.86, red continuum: 2.4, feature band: 2.14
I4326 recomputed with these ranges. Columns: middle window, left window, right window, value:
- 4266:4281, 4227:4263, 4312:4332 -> 0.07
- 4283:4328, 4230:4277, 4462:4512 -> 0.22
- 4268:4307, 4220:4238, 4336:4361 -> 0.20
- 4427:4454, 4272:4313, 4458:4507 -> -0.01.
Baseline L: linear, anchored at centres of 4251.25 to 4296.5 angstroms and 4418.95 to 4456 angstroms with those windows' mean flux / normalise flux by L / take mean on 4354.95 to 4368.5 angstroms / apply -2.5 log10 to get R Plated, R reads -0.10 mag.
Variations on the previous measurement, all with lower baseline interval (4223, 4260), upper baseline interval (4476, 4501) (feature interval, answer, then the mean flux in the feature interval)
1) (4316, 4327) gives 0.04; 2.11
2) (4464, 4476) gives 0.00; 2.69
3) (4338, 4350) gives 0.04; 2.18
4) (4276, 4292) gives 0.09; 1.9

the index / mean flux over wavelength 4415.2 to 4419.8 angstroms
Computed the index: 2.4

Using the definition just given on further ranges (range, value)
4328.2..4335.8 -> 2.34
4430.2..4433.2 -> 2.35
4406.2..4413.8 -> 2.31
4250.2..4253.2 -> 1.99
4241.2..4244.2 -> 1.88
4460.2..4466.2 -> 2.47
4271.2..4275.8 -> 1.7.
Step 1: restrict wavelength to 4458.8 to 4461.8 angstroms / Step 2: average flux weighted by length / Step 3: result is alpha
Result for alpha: 2.21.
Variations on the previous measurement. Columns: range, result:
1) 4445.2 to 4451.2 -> 2.66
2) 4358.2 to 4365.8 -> 2.47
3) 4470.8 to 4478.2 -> 2.84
